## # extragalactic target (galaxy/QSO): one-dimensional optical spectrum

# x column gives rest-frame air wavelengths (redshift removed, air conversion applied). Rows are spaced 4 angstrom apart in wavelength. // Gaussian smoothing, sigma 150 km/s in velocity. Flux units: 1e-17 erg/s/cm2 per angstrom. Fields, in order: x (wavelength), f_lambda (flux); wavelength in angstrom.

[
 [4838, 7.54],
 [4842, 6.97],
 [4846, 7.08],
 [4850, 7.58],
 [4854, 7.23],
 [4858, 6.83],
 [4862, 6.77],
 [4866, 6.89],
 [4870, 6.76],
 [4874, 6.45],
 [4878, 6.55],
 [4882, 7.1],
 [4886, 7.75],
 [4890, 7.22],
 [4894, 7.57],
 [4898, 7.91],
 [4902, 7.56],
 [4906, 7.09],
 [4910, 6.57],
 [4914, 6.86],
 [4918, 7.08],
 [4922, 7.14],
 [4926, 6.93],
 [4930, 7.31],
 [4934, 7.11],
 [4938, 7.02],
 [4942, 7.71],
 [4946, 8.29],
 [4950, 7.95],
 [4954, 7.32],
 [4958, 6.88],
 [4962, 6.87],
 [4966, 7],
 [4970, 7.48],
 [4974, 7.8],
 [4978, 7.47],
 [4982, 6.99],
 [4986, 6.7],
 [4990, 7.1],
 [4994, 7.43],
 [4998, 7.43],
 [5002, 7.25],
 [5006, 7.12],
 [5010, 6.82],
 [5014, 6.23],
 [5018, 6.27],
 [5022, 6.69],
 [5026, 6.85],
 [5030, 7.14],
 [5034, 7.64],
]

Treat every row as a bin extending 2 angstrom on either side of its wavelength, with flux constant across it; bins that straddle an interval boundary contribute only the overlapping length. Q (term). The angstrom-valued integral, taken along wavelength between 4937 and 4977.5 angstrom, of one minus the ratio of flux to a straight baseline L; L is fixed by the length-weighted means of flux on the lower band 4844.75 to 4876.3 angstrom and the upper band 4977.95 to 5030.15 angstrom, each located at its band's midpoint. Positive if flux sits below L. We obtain -2.9 angstrom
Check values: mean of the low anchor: 6.94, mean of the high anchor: 6.94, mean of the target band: 7.44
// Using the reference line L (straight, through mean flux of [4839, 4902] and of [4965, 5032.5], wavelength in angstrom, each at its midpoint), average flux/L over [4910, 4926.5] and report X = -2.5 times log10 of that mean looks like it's 0.022 mag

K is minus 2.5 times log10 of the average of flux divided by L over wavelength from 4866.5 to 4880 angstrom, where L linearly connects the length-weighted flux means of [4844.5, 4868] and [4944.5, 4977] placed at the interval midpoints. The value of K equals 0.08 mag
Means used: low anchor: 7.06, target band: 6.62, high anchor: 7.44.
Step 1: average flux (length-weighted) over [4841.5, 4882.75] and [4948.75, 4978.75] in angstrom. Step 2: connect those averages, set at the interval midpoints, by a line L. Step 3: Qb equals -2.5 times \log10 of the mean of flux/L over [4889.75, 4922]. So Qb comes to -0.02 mag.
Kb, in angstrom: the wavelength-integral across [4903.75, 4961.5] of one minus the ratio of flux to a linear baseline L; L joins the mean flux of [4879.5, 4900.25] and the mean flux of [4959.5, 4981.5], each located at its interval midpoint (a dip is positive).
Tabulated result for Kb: 1.2 angstrom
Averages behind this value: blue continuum 7.49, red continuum 7.29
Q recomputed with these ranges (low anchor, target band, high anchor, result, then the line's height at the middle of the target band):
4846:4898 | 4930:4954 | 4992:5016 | -1.7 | 7.07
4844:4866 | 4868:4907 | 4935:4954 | 0.5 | 7.29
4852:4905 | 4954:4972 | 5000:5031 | -0.4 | 6.91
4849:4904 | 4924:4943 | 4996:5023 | -0.5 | 7.01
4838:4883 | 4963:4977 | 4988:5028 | -0.9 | 6.93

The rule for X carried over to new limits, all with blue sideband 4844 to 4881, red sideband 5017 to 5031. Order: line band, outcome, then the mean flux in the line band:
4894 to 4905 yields -0.116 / 7.65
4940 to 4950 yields -0.171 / 7.99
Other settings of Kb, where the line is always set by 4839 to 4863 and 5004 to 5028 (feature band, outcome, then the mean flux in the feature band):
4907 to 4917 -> 0.2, 6.79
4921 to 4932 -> -0.4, 7.13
